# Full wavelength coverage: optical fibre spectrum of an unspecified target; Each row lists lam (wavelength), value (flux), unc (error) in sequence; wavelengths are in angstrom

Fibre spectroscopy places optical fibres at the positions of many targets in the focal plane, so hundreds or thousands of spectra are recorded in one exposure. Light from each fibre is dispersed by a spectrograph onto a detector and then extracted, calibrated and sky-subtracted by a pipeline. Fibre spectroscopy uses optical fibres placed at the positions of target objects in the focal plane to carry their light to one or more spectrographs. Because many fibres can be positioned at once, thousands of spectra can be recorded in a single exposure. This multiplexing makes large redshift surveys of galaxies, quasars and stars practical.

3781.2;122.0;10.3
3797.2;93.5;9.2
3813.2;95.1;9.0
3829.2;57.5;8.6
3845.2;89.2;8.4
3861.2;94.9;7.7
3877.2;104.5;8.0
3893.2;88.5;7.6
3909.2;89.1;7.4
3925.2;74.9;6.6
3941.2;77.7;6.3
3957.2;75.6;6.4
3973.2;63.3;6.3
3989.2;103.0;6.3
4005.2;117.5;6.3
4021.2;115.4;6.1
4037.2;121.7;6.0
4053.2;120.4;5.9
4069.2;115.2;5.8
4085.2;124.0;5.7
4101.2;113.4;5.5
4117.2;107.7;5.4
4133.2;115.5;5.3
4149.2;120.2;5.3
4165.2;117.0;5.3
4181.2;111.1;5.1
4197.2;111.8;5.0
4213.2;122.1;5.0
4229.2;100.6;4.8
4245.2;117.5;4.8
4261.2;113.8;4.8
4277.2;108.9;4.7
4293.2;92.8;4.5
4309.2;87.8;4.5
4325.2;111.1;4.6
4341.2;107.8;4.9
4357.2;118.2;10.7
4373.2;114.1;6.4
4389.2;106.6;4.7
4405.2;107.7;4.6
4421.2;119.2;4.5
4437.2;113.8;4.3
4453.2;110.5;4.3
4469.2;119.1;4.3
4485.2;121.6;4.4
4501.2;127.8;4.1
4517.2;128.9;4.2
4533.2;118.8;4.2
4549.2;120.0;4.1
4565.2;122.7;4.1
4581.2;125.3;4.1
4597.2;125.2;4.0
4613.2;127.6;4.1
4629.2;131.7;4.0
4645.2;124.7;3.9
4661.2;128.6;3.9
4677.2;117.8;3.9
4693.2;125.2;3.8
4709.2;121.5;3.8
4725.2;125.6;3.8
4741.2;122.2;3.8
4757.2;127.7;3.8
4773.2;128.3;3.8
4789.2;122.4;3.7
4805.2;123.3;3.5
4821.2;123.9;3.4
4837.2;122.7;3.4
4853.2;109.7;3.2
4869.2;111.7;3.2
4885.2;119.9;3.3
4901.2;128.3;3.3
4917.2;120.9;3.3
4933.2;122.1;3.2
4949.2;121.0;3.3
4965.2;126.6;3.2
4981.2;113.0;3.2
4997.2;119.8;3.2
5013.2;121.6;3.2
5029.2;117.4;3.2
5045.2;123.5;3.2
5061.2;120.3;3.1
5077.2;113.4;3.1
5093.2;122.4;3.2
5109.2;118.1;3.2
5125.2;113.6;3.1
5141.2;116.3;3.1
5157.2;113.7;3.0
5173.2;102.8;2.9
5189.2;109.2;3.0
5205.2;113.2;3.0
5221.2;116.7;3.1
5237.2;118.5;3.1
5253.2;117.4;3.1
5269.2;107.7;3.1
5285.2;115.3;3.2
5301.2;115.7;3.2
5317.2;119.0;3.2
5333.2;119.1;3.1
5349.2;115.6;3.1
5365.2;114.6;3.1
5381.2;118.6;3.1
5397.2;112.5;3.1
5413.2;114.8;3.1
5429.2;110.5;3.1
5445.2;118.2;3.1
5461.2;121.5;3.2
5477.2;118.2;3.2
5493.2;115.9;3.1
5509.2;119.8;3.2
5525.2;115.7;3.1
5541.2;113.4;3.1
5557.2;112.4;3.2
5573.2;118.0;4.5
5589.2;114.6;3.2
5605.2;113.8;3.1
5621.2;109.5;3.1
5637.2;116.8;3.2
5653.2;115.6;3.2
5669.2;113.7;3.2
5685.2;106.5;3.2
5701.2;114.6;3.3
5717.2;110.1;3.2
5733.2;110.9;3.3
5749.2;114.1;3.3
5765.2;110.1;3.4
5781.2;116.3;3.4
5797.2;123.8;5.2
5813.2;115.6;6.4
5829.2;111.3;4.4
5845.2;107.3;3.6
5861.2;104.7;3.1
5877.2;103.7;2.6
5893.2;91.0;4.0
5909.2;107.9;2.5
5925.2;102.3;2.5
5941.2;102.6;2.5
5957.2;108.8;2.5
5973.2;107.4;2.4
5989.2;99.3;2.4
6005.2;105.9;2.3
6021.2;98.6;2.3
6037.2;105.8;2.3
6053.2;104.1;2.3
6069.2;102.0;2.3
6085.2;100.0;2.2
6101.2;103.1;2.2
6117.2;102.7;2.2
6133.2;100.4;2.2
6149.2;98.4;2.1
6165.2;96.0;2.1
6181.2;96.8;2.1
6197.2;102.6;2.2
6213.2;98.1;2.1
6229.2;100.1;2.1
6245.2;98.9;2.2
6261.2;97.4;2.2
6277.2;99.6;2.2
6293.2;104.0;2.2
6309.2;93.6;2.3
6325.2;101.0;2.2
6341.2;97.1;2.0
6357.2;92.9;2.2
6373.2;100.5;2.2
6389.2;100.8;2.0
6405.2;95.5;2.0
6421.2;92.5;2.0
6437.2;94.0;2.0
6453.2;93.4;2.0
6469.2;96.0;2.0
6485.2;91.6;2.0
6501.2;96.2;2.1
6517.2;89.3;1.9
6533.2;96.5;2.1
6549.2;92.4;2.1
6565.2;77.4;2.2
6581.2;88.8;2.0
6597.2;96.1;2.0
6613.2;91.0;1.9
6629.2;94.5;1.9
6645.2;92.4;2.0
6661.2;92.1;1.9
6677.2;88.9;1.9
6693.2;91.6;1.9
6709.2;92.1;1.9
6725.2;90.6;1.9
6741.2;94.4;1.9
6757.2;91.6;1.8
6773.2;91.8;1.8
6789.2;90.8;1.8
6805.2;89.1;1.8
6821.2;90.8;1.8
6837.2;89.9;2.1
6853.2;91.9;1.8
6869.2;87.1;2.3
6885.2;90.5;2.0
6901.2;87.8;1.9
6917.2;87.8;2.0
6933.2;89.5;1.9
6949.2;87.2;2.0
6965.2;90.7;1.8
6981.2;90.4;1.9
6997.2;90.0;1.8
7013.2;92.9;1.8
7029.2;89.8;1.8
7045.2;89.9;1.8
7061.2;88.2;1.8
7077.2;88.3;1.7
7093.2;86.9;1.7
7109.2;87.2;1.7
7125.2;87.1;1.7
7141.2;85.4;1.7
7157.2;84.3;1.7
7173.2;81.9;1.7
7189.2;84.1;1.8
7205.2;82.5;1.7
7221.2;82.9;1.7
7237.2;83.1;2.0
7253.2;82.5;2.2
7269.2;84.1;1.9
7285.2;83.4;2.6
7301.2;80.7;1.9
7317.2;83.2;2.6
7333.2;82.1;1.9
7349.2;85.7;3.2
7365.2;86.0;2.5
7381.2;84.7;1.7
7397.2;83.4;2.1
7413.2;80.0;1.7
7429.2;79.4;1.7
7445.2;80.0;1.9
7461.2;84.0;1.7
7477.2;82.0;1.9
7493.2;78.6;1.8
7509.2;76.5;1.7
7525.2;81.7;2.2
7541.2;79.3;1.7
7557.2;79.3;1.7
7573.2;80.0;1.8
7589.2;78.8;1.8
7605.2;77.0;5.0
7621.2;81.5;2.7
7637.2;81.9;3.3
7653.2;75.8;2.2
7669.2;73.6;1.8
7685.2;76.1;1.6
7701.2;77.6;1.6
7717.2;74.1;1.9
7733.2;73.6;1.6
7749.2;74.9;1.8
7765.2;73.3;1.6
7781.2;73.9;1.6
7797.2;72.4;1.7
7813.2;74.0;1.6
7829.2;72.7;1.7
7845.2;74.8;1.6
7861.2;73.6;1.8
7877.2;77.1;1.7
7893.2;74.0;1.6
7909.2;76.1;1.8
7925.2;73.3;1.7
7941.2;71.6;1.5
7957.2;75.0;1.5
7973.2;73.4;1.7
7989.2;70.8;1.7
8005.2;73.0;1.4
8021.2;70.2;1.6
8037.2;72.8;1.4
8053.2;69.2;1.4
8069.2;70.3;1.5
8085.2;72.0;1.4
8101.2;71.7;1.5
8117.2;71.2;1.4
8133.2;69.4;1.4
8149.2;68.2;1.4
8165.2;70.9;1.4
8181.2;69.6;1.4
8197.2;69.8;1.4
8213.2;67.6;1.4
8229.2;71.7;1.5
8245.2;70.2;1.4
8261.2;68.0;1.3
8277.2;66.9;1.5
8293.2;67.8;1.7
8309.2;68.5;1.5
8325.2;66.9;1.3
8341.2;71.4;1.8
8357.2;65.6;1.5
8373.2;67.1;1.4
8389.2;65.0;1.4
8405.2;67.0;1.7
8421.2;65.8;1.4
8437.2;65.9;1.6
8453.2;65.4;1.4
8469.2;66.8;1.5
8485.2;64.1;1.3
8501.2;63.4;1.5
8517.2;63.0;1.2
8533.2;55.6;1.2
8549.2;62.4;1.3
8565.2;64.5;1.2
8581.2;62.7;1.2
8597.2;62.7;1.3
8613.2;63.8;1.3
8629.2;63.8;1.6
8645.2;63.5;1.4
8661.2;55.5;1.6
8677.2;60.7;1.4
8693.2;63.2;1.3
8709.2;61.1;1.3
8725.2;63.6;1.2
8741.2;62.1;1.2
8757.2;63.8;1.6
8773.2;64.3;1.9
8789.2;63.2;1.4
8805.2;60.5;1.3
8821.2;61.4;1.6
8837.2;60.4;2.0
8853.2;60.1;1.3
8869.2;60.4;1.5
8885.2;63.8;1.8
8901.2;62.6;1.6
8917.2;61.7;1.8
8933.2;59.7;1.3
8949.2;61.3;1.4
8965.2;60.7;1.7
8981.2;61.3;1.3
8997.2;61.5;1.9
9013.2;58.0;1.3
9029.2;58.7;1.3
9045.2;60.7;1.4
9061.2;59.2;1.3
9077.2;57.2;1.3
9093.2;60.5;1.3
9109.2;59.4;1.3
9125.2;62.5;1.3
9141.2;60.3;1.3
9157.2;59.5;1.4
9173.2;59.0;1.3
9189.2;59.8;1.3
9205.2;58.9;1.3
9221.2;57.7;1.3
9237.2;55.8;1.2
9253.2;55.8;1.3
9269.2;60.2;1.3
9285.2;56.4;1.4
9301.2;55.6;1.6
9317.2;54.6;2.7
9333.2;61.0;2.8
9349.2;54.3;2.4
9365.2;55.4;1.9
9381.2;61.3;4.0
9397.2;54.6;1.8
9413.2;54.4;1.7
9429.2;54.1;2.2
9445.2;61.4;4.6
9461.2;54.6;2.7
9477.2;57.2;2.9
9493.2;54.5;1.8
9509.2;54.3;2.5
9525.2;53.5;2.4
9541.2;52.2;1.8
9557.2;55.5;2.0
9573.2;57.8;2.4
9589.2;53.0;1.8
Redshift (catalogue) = -0.001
